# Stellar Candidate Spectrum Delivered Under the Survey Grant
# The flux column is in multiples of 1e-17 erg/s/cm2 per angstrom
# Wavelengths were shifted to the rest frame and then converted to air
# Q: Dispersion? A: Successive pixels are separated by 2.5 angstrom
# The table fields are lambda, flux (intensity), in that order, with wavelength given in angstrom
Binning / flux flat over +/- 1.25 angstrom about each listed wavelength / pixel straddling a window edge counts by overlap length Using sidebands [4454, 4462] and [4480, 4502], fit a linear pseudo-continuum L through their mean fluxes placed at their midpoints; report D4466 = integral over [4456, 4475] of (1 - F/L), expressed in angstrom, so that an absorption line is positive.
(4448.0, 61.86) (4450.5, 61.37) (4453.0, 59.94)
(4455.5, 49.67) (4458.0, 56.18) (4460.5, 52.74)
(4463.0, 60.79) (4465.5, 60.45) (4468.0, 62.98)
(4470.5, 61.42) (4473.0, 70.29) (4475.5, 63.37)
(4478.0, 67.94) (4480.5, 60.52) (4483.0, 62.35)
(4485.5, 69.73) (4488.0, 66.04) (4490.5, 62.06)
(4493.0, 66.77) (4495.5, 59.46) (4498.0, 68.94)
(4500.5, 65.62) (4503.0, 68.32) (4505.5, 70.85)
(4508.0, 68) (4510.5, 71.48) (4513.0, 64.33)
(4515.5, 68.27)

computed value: -1.5 angstrom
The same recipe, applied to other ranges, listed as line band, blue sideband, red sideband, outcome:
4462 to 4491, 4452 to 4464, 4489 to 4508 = -1.75 angstrom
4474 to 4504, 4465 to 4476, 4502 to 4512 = 0.75 angstrom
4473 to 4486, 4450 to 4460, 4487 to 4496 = -0.79 angstrom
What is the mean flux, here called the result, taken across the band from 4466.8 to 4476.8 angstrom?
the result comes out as 64.5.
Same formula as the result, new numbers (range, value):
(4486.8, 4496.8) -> 63.6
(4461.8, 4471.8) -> 61.5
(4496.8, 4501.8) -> 67.3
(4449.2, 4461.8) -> 56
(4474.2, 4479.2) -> 65.7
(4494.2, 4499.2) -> 64.2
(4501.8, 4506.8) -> 69.6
